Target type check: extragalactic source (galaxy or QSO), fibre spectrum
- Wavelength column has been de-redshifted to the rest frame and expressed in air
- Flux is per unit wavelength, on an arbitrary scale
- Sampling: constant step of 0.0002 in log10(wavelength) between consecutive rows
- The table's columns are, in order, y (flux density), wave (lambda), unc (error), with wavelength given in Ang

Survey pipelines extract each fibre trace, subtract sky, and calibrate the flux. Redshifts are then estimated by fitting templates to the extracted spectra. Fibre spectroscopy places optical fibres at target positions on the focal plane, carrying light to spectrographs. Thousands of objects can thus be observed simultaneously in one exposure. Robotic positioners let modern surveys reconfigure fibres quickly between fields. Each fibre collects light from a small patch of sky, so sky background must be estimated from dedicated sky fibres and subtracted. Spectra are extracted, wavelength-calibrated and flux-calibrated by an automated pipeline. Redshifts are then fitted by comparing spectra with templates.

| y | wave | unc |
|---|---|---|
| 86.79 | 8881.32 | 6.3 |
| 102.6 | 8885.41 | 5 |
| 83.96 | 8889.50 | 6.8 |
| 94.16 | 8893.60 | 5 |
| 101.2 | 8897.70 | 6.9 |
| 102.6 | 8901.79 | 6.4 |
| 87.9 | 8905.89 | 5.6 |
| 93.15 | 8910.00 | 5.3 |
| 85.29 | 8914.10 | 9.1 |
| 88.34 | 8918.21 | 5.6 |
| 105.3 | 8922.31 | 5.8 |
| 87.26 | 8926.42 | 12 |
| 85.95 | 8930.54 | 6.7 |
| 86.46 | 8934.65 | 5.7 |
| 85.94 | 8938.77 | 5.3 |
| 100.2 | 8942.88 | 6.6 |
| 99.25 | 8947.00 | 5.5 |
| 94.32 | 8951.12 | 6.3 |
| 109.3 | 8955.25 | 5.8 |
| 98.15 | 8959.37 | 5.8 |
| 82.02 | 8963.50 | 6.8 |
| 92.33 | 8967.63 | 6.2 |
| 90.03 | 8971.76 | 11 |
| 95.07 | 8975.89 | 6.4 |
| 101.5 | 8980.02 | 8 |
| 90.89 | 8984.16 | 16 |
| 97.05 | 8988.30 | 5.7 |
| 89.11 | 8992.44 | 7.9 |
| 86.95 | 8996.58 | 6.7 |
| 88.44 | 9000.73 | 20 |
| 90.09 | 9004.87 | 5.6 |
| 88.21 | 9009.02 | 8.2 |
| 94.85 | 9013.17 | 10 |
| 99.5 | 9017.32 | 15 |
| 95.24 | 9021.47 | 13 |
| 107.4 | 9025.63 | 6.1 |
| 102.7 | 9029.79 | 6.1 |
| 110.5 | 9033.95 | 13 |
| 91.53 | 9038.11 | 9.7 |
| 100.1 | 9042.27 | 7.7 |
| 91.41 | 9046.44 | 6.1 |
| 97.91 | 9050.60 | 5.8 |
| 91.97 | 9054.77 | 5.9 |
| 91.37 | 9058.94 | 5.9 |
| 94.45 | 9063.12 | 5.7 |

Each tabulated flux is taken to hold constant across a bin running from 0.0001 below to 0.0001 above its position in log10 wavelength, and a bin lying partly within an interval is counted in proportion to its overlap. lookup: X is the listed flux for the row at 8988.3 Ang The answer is 97.05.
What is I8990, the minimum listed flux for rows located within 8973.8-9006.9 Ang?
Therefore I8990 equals 86.95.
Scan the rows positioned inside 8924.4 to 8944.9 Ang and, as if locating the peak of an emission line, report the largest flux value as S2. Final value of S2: 100.2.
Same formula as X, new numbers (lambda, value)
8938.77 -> 85.94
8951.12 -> 94.32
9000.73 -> 88.44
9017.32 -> 99.5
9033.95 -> 110.5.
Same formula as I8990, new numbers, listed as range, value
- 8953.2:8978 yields 82.02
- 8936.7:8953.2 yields 85.94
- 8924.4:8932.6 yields 85.95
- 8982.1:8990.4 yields 90.89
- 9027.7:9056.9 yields 91.41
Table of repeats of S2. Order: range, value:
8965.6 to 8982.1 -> 101.5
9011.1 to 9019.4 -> 99.5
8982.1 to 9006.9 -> 97.05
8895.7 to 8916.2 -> 102.6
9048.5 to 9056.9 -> 97.91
